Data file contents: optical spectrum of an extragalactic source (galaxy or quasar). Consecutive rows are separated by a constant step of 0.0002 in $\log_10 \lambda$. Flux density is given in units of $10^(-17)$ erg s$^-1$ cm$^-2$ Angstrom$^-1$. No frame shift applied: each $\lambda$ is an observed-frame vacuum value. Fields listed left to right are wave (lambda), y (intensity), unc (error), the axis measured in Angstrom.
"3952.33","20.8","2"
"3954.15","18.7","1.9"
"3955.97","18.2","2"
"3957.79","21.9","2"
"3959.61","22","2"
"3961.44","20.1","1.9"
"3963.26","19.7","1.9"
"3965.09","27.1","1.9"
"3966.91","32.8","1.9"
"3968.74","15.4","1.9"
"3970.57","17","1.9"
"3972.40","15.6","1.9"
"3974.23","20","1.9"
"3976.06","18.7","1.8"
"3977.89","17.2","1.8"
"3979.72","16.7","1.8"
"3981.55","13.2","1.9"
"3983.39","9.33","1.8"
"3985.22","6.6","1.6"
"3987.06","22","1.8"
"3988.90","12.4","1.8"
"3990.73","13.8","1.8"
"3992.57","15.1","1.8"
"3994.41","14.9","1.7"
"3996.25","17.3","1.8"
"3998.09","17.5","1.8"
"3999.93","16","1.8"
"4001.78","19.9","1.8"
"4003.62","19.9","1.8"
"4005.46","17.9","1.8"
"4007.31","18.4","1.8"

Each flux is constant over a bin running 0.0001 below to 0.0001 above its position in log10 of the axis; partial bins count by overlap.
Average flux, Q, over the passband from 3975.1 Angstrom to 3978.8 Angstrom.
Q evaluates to 18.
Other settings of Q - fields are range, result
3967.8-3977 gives 17.4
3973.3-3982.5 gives 17.1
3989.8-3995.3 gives 14.6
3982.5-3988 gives 12.7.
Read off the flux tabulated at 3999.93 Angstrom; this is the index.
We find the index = 16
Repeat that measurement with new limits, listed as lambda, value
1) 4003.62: 19.9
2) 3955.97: 18.2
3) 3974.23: 20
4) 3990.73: 13.8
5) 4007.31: 18.4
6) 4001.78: 19.9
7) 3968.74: 15.4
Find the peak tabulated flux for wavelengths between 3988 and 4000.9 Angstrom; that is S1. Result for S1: 17.5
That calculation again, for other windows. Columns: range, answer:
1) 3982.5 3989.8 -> 22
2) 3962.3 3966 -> 27.1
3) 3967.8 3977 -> 20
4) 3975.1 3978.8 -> 18.7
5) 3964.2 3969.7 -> 32.8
